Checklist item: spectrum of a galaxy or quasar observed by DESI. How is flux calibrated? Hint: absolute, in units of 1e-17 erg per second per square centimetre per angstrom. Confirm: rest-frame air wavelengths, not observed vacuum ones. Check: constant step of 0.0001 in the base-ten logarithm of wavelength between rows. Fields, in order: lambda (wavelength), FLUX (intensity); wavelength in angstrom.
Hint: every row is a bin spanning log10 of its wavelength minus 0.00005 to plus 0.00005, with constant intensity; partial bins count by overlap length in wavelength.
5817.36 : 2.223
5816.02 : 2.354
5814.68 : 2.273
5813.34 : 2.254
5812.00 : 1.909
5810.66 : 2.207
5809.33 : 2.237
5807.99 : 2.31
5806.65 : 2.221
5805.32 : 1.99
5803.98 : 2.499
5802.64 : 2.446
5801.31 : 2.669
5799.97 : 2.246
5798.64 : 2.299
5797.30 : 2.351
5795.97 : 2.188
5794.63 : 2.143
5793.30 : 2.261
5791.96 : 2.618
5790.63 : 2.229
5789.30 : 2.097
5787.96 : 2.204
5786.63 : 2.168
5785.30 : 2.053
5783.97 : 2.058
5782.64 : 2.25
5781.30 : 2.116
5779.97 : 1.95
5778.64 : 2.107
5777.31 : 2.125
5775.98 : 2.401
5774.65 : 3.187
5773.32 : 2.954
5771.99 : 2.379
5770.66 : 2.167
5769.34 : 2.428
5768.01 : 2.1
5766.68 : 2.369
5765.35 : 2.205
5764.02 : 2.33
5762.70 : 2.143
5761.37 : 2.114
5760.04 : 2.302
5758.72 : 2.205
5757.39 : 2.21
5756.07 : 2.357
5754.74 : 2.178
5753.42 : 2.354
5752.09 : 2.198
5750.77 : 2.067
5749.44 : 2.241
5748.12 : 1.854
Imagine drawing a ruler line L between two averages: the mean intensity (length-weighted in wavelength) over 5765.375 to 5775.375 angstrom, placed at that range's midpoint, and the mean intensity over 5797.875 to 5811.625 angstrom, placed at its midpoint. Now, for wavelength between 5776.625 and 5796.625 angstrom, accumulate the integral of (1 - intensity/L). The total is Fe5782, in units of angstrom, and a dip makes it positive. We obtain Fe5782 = 1.9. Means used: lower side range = 2.49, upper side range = 2.3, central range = 2.17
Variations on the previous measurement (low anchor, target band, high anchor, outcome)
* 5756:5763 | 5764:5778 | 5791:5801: -1.1 angstrom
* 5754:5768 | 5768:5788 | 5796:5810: -0.3 angstrom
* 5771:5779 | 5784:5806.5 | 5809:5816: 0.7 angstrom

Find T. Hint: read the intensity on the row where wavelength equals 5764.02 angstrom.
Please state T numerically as 2.33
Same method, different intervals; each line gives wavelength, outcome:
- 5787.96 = 2.204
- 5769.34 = 2.428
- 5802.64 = 2.446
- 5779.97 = 1.95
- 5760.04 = 2.302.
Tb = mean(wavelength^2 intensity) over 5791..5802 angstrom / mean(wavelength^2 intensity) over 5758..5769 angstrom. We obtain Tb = 1.1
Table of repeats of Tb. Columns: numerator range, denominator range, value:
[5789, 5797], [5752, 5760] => 1.02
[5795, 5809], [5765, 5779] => 0.97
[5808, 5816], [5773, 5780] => 0.90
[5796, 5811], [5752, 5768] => 1.05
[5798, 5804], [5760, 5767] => 1.10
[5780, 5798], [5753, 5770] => 0.99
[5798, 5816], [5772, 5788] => 1.00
